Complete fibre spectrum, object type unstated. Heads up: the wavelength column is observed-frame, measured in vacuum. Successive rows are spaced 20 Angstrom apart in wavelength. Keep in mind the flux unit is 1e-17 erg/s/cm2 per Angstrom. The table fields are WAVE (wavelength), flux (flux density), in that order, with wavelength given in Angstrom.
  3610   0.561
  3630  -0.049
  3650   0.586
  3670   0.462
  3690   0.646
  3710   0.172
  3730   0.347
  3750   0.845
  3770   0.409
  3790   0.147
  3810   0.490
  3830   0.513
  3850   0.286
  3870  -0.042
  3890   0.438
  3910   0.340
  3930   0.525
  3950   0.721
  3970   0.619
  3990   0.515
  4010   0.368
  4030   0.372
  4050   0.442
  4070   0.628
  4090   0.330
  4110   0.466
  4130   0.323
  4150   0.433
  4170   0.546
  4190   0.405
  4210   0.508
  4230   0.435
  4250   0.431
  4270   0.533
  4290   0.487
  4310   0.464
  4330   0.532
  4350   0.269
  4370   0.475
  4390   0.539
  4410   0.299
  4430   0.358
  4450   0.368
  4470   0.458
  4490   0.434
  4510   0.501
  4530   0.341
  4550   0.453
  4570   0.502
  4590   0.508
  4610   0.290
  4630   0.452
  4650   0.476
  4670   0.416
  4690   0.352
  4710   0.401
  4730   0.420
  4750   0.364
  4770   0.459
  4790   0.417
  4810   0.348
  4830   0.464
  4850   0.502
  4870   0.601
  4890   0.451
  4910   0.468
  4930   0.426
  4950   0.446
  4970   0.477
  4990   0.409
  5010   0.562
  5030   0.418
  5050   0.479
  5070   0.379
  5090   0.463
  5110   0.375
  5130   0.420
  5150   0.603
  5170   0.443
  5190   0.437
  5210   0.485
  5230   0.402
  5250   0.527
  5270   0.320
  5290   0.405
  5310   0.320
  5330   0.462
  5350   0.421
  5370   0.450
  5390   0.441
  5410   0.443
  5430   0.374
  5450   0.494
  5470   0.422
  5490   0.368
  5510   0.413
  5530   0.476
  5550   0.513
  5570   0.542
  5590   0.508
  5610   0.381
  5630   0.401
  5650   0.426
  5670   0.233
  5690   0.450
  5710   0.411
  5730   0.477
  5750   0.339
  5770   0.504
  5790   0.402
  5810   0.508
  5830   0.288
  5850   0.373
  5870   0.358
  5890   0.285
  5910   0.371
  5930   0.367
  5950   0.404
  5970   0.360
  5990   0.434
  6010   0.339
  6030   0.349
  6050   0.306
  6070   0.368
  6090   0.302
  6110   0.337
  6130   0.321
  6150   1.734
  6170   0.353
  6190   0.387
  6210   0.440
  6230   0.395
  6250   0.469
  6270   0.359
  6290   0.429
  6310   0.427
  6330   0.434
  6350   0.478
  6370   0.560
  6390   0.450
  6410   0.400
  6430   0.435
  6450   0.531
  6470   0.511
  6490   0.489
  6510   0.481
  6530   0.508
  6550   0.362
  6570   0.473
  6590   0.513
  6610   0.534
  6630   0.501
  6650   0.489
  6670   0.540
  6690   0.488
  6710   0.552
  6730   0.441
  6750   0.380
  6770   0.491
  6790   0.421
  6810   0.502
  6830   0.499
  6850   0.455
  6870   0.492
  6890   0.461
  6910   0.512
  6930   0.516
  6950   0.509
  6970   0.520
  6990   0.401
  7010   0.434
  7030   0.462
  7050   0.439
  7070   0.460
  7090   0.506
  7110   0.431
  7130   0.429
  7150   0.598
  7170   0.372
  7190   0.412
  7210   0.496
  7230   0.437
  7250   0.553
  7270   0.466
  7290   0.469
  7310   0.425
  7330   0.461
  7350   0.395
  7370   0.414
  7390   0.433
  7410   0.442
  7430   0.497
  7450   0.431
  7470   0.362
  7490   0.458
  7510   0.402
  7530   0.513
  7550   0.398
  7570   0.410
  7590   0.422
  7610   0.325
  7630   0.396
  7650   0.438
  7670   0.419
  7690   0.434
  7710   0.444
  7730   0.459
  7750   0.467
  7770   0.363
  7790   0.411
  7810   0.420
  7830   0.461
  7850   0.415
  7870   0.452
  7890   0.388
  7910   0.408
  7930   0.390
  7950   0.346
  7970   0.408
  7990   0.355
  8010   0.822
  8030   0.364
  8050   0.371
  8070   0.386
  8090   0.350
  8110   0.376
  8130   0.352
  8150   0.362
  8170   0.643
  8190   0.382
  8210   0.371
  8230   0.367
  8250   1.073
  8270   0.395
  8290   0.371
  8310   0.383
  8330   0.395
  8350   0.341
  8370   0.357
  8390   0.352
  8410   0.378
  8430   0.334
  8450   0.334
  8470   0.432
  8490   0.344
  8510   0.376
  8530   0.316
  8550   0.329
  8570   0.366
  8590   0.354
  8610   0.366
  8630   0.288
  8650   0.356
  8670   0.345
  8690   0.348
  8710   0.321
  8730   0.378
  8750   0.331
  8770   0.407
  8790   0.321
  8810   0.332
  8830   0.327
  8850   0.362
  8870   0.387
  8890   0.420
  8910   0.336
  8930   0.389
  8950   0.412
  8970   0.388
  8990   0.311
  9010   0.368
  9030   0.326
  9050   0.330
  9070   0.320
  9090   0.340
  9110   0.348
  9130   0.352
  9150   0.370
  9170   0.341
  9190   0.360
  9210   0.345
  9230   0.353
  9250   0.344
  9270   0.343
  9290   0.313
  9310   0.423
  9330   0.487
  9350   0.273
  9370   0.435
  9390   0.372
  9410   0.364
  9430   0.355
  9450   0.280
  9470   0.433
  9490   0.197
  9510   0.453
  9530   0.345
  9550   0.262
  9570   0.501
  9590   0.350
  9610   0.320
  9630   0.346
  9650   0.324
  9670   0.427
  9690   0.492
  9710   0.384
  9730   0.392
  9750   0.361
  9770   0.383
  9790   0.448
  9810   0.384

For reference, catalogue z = 0.648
